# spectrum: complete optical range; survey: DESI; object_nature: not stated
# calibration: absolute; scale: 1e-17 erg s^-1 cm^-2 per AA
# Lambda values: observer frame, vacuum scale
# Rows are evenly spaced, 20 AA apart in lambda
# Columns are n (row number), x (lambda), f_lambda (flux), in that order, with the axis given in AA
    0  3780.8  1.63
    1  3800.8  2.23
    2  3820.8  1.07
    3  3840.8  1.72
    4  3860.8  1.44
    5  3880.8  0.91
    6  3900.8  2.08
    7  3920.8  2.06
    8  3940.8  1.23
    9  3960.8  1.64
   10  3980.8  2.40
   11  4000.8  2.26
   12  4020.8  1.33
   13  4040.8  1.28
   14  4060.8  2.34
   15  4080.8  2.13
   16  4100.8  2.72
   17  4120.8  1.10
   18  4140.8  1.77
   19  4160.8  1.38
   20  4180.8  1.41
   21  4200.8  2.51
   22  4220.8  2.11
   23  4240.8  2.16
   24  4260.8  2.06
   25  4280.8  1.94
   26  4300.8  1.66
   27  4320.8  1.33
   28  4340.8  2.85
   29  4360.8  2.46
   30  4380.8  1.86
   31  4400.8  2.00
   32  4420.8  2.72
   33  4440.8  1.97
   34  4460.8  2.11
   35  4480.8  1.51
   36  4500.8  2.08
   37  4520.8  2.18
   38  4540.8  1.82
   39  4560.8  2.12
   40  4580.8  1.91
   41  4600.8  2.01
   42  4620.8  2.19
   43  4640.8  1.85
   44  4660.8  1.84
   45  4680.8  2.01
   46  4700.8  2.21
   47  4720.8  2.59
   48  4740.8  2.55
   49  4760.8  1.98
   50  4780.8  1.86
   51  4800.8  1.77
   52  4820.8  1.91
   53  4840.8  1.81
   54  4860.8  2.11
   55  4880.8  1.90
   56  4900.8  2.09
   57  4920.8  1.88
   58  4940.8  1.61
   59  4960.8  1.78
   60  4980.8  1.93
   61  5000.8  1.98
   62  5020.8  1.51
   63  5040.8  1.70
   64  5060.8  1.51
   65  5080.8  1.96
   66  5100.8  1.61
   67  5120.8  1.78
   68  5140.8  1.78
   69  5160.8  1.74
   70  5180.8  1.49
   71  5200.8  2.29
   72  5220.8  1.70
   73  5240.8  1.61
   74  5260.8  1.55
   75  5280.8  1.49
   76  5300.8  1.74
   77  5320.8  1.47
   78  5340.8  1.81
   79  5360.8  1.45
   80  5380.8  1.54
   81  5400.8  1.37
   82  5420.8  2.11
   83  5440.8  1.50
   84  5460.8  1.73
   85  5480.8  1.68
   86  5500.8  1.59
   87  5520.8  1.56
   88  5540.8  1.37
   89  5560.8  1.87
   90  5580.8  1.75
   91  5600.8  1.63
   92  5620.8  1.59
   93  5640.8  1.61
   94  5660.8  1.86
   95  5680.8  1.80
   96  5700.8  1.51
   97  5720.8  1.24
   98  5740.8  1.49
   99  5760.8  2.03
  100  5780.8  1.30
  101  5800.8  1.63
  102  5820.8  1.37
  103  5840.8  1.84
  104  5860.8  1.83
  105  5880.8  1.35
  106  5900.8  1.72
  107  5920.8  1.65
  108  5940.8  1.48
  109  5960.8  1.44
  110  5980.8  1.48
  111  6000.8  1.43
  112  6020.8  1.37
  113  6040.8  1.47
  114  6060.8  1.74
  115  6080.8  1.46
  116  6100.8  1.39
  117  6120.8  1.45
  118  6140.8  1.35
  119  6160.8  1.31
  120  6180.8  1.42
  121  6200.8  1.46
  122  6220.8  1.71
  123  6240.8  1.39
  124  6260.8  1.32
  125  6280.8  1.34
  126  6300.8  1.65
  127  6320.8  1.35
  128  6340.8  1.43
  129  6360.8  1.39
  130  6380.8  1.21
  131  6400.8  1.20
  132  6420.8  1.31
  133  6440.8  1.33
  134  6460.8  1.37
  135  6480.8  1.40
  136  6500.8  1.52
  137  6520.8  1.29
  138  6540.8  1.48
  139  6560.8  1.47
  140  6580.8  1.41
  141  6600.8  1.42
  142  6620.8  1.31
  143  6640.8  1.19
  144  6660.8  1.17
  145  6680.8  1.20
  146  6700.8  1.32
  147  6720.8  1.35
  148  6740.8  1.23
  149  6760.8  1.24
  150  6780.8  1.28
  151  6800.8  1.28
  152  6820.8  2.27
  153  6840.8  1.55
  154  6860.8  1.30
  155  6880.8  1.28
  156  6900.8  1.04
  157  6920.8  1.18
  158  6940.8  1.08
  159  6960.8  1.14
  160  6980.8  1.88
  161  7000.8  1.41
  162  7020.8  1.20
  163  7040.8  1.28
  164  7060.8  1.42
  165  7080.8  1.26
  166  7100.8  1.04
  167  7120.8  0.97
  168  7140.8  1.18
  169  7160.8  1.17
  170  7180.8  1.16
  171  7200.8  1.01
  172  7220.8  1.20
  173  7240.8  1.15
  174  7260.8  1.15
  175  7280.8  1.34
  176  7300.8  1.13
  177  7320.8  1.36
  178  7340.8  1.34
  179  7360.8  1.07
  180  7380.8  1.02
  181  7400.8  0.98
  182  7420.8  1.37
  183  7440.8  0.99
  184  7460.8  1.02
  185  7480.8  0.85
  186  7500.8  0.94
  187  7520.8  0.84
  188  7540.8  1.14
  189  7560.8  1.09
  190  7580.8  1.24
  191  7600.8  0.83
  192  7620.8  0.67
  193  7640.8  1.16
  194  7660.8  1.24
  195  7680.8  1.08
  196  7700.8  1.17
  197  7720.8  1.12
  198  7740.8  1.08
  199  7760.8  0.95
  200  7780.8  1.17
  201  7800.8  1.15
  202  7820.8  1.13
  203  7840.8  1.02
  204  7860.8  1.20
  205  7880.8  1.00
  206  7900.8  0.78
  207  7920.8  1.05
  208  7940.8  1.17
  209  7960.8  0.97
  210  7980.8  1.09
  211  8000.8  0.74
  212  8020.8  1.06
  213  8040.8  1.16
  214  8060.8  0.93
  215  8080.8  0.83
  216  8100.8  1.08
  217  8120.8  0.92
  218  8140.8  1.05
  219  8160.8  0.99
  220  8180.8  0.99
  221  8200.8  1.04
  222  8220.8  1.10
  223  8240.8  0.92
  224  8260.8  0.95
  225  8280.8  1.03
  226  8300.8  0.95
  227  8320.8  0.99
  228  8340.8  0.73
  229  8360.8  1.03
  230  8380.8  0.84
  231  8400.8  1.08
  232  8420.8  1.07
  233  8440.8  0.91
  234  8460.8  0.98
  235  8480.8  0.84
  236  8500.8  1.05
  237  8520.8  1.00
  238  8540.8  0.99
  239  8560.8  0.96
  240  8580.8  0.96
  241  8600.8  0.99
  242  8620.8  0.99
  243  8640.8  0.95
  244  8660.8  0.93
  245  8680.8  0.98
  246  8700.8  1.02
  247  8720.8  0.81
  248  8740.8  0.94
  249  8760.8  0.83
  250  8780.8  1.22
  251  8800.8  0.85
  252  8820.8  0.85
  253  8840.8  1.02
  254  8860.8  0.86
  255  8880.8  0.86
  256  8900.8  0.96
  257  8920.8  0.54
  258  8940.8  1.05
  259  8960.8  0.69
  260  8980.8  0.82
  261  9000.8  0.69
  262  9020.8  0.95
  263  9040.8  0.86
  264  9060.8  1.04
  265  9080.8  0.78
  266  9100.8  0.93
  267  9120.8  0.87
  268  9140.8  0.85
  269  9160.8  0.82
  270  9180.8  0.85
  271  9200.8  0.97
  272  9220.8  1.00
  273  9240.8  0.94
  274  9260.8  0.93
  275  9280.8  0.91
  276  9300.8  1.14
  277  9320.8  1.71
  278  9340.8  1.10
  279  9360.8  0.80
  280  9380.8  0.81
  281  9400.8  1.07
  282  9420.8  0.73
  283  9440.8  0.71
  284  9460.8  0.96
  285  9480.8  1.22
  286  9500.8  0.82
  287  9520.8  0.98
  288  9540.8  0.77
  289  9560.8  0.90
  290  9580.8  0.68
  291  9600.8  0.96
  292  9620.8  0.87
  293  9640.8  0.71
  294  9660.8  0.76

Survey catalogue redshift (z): 0.038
